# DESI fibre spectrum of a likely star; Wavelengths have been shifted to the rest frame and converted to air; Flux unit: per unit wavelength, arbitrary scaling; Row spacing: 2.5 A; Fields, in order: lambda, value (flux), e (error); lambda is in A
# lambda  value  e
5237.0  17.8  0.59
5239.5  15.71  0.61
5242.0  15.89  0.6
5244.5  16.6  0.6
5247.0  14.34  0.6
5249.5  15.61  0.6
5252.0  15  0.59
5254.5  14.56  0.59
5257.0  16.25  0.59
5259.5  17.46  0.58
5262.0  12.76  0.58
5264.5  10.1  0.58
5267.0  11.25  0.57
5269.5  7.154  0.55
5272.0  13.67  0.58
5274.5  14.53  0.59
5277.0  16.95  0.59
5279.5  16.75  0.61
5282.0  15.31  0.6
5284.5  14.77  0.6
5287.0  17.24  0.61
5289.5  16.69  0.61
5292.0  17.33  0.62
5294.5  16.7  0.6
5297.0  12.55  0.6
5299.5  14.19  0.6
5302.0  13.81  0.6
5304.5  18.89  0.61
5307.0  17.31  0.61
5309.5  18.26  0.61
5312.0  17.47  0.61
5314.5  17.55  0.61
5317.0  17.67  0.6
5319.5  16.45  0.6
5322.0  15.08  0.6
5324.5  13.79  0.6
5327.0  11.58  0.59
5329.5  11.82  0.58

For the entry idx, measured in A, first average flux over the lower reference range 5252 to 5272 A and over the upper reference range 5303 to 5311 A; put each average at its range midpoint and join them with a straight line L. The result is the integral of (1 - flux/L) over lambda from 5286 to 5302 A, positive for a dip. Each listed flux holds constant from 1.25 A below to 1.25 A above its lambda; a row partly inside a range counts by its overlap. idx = 0.9 A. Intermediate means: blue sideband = 13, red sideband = 18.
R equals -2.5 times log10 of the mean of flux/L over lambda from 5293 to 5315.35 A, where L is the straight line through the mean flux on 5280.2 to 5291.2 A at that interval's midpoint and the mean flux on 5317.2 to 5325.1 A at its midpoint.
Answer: -0.033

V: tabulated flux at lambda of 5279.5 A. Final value 16.75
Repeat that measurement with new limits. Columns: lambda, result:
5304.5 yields 18.89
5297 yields 12.55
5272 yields 13.67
